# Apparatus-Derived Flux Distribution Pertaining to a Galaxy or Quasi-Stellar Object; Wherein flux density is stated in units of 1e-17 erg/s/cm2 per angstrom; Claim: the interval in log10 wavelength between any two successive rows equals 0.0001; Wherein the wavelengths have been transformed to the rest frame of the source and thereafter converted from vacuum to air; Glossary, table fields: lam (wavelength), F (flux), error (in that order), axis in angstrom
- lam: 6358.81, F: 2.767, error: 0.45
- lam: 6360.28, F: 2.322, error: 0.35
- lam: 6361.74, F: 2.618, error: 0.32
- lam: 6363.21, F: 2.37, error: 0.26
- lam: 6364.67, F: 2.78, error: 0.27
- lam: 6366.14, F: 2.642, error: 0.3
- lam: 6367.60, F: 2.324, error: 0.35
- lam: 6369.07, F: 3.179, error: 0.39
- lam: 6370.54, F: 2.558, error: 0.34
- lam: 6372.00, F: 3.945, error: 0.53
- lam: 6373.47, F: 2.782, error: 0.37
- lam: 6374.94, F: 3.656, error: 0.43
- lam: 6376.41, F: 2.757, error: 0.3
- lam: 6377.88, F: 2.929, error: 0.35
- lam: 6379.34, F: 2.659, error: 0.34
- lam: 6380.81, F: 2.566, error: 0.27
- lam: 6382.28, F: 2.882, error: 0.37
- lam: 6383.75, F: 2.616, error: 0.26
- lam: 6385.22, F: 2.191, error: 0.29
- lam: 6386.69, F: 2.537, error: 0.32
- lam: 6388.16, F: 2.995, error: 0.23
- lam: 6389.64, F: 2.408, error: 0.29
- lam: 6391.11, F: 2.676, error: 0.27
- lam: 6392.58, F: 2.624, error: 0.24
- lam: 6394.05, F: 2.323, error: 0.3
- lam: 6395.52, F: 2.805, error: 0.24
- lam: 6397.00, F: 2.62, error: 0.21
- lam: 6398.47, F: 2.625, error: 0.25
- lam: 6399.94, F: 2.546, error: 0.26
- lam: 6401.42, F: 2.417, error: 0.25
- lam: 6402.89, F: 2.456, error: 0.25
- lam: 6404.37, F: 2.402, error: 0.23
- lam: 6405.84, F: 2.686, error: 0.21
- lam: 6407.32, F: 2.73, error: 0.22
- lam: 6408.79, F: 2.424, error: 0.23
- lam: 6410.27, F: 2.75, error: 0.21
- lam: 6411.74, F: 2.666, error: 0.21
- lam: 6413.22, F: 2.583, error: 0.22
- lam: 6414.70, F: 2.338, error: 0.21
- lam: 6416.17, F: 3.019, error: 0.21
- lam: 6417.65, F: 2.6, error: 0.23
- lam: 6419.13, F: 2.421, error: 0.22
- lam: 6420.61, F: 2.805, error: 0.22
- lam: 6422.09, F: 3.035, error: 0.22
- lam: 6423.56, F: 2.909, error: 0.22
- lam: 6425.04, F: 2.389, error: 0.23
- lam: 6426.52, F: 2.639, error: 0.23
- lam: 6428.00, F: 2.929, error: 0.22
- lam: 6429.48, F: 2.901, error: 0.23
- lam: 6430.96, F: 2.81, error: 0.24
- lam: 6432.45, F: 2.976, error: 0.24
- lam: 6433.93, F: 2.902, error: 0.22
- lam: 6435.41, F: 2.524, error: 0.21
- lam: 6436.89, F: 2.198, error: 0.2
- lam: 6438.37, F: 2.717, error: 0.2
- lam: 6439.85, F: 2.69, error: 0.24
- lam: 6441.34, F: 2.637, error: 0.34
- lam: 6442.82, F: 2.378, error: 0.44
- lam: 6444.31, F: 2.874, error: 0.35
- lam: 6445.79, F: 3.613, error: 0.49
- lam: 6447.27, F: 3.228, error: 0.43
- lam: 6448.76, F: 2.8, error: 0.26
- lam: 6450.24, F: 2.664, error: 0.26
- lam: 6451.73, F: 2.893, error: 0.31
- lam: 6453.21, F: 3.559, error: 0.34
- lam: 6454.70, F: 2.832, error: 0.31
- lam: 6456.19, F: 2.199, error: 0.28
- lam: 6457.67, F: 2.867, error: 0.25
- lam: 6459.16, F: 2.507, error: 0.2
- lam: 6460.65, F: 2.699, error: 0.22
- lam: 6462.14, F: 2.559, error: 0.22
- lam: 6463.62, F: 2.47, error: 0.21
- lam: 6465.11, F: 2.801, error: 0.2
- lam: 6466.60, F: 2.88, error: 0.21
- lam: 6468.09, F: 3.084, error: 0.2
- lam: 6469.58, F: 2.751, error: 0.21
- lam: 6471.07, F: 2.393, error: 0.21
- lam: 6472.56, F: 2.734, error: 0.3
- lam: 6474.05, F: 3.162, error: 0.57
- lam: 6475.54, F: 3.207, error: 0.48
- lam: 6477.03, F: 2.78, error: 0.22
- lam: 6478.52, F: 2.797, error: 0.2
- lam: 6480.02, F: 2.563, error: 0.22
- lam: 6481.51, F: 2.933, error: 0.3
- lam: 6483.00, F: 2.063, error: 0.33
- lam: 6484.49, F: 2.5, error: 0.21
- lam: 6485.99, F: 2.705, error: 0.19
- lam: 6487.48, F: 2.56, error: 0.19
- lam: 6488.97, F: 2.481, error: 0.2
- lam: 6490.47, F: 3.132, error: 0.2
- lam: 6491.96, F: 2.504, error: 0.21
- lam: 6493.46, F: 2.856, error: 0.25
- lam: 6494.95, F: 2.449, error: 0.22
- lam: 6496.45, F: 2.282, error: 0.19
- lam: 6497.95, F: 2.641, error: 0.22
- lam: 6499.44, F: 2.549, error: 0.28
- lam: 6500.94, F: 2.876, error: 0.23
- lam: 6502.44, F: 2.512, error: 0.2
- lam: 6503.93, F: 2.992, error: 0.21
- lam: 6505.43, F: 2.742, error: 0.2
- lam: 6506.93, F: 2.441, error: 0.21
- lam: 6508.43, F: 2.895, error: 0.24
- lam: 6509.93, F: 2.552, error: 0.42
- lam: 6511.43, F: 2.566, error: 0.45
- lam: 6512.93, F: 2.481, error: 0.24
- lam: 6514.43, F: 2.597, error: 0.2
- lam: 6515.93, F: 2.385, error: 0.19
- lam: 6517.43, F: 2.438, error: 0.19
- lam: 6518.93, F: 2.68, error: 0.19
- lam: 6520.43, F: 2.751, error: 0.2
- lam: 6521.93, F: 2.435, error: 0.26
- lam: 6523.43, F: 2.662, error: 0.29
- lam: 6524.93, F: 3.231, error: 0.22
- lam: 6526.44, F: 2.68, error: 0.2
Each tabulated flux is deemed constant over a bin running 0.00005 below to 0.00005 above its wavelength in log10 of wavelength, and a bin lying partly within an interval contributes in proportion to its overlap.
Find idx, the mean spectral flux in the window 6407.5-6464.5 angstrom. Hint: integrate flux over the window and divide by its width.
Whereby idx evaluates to 2.74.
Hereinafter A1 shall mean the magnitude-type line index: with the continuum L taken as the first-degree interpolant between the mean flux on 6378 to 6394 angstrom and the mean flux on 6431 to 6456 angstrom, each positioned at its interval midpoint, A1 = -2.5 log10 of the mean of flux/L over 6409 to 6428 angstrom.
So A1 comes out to 0.02 mag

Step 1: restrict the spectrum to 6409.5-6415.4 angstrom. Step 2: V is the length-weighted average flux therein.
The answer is 2.58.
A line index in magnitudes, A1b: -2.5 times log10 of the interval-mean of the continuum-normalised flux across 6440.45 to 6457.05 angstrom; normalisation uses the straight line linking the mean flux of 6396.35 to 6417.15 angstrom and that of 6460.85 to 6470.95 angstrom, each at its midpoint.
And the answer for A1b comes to -0.07 mag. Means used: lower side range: 2.59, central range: 2.88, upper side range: 2.73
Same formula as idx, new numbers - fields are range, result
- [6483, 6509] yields 2.64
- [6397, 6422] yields 2.6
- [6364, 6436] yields 2.71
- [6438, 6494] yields 2.76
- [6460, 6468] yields 2.72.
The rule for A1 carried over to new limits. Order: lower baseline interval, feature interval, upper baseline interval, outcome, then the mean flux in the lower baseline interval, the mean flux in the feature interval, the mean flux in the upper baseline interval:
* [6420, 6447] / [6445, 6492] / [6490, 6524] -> -0.030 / 2.78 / 2.78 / 2.62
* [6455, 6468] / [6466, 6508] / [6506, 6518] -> -0.041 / 2.65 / 2.7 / 2.55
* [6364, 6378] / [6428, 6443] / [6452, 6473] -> 0.043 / 2.96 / 2.7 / 2.74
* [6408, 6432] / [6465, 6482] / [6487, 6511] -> -0.067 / 2.7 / 2.84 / 2.65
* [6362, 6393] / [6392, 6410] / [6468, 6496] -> 0.079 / 2.76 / 2.56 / 2.71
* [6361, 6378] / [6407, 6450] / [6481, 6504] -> 0.003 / 2.88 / 2.74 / 2.61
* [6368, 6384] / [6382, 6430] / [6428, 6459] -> 0.101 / 2.95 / 2.63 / 2.81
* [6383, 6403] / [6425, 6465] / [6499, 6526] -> -0.065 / 2.56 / 2.76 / 2.66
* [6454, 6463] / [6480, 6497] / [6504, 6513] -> 0.017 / 2.61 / 2.59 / 2.65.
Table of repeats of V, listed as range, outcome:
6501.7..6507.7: 2.67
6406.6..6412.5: 2.64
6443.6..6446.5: 3.25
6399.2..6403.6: 2.47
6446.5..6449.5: 3.02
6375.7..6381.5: 2.73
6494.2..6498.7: 2.46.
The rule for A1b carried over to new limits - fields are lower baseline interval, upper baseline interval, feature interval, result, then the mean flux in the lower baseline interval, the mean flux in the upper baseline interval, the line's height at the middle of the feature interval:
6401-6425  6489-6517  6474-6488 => -0.031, 2.64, 2.63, 2.63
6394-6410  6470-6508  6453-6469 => -0.041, 2.56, 2.68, 2.64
